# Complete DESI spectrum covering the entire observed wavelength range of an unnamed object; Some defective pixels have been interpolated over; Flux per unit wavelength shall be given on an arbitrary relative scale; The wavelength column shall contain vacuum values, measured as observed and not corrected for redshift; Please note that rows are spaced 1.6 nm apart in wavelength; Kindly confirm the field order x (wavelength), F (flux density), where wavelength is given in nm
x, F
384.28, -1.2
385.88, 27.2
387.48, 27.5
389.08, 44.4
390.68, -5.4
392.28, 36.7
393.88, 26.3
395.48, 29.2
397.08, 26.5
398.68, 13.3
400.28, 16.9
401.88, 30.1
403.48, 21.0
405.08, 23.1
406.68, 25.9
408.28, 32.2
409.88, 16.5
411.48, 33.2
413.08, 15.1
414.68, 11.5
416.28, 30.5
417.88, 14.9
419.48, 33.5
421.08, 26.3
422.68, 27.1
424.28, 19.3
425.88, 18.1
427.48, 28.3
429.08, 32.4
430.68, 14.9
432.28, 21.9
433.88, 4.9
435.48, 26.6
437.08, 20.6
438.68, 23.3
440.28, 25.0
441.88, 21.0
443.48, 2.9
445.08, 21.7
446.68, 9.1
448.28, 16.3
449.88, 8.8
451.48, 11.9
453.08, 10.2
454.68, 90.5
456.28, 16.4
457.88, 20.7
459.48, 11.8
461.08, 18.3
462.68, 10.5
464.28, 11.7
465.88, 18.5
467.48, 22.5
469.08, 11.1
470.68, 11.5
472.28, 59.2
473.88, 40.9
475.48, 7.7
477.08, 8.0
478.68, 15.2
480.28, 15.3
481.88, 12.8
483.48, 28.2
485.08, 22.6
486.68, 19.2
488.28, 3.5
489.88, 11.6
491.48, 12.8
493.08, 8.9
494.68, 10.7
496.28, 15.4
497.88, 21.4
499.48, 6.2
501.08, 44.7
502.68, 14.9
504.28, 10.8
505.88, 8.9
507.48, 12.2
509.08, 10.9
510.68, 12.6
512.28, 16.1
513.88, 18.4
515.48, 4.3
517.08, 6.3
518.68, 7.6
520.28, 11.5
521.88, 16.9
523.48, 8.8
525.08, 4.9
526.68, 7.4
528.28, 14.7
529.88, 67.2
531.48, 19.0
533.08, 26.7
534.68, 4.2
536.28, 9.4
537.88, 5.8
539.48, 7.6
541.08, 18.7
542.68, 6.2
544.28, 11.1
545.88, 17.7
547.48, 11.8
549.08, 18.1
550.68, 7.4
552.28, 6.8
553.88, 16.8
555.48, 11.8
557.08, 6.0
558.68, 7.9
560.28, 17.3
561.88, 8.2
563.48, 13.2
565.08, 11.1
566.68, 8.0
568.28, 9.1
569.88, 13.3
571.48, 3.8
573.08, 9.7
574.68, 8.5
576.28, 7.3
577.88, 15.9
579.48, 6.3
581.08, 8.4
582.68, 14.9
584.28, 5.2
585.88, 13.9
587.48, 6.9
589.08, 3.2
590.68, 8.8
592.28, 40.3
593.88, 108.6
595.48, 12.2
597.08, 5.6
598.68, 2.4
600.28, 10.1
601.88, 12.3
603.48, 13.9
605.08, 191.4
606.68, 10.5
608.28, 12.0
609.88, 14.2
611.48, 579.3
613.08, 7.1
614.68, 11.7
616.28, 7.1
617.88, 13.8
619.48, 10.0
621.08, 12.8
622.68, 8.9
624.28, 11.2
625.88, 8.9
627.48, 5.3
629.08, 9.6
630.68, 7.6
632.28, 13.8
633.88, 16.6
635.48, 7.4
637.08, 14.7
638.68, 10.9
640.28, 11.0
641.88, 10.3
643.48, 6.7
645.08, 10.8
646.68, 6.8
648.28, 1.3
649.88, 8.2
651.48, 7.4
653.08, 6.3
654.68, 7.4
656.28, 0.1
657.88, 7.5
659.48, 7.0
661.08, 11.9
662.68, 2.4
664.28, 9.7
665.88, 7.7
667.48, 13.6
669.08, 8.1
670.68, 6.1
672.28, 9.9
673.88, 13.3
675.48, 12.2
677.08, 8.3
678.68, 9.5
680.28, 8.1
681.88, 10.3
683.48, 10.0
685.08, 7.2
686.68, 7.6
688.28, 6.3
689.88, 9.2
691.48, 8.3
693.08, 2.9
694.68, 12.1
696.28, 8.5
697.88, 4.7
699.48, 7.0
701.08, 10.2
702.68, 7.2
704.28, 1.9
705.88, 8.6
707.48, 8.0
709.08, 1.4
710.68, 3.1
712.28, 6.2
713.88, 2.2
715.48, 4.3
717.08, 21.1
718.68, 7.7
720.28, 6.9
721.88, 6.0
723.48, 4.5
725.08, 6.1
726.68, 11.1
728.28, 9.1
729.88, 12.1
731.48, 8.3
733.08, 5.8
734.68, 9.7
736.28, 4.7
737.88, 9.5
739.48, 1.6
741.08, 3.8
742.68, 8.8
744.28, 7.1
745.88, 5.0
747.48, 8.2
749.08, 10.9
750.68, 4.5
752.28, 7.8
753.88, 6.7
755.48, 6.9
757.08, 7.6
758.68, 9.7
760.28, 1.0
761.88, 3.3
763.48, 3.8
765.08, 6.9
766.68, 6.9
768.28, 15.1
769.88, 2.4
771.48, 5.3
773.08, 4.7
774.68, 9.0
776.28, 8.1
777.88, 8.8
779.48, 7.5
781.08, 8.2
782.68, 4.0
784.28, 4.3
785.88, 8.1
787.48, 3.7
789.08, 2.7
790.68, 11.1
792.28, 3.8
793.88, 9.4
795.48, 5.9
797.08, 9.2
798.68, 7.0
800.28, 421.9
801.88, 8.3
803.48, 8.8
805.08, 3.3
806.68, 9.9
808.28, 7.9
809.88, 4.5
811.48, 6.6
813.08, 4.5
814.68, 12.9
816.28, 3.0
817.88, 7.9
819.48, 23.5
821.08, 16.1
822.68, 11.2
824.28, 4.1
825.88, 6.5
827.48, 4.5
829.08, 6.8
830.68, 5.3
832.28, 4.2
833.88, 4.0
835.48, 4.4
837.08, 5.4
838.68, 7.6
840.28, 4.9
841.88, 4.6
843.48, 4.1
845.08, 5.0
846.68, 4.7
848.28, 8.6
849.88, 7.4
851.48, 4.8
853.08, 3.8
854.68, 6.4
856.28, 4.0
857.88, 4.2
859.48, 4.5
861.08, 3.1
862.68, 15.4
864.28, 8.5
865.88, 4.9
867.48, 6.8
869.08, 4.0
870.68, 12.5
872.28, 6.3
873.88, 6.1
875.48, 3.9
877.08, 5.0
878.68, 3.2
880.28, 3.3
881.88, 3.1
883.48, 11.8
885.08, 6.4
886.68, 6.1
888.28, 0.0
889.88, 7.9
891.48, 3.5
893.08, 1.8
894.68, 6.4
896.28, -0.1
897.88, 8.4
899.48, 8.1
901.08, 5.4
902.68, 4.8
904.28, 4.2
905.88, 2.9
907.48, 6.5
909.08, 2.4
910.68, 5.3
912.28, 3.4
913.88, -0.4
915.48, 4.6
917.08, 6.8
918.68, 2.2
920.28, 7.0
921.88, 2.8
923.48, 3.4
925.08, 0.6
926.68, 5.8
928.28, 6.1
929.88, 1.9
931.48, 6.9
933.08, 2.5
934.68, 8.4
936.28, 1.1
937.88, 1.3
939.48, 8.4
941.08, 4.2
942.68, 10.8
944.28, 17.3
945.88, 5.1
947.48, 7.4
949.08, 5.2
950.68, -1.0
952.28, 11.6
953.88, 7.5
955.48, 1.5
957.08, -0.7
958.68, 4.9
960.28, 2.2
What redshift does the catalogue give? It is 0.22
